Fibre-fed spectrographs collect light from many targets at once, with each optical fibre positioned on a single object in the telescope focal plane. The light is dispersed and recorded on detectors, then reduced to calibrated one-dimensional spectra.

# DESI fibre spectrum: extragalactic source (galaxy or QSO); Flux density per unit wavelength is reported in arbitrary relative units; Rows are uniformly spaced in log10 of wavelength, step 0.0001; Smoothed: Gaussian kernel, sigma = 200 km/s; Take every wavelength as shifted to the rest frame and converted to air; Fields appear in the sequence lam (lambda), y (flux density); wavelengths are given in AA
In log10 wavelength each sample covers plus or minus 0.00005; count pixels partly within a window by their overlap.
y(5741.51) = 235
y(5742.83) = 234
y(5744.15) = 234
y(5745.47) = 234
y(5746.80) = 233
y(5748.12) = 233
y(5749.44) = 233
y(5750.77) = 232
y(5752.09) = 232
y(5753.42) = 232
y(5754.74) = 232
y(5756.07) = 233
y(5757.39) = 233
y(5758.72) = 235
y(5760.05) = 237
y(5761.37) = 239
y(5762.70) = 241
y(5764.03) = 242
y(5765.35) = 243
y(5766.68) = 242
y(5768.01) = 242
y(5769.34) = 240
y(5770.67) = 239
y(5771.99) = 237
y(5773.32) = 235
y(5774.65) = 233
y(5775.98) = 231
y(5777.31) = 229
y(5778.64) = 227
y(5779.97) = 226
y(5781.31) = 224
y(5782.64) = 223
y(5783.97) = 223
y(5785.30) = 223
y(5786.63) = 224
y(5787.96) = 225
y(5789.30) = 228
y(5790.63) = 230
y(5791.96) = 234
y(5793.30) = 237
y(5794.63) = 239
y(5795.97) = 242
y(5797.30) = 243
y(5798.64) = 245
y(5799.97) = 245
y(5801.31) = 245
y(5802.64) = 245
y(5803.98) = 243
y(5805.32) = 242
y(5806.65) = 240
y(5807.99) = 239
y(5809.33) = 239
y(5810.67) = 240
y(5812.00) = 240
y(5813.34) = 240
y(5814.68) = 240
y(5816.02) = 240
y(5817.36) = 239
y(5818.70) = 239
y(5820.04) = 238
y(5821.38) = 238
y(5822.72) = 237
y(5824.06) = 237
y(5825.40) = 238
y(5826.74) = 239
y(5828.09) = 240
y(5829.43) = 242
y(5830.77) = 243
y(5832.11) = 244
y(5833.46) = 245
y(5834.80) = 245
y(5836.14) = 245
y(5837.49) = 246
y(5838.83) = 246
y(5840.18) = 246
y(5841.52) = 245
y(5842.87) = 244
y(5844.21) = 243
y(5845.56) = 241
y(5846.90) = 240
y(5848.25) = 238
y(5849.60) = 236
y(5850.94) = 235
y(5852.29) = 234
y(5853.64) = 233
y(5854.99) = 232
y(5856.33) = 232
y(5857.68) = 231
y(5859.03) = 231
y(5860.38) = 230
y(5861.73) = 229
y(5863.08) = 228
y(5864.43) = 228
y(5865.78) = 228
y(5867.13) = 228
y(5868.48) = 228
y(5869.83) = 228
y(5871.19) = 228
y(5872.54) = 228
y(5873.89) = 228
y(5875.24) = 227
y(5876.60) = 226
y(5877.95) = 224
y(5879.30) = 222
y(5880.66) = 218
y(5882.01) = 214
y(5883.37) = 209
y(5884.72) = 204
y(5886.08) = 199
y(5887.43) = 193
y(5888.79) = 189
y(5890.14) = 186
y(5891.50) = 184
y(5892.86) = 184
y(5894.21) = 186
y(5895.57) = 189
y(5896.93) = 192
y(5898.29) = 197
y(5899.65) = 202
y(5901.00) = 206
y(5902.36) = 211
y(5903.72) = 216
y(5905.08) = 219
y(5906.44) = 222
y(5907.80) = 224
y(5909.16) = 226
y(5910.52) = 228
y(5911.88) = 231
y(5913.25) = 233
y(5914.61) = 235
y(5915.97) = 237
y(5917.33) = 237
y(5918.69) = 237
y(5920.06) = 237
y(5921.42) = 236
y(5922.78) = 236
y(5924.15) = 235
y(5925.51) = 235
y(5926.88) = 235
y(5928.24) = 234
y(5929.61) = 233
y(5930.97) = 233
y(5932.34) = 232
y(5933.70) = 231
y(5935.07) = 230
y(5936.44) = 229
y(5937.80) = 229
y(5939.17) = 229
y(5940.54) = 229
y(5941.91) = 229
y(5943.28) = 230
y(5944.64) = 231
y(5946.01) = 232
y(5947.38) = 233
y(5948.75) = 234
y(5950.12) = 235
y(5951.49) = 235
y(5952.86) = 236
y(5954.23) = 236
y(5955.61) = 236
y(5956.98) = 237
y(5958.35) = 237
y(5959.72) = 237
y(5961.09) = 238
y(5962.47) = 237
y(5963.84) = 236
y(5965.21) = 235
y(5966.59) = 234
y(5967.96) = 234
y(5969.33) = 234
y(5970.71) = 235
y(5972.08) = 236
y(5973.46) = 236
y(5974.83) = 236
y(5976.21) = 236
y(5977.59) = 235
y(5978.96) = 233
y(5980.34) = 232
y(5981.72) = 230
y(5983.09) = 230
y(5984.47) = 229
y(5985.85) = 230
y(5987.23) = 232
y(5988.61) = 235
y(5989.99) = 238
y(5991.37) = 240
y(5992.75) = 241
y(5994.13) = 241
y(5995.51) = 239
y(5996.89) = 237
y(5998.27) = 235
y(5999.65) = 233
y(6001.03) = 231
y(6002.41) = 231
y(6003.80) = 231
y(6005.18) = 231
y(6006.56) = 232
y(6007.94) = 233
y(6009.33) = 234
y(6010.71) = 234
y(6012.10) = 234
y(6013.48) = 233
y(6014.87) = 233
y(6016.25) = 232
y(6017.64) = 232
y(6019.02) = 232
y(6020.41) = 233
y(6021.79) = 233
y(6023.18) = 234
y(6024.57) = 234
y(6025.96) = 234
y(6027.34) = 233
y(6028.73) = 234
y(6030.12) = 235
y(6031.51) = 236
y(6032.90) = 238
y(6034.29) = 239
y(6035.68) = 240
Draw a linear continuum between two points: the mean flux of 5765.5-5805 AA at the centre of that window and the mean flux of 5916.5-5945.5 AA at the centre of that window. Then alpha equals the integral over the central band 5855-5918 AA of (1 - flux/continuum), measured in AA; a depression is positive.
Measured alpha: 4.4 AA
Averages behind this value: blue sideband 235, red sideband 233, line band 217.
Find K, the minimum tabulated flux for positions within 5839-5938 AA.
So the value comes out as 184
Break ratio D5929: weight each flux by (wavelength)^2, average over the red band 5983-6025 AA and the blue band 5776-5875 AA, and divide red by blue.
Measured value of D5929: 1.05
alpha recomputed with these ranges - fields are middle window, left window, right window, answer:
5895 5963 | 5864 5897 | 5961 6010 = -2.02 AA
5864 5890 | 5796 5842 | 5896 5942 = 1.71 AA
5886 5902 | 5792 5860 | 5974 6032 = 3.05 AA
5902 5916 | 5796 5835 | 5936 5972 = 0.64 AA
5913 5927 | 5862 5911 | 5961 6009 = -1.01 AA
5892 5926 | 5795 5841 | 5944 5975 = 2.59 AA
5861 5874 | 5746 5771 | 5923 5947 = 0.30 AA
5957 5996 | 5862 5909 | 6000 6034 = -1.47 AA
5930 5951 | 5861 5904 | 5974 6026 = -0.83 AA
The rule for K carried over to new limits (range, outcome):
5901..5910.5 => 206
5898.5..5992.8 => 202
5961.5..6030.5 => 229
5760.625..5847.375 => 223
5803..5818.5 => 239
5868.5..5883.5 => 209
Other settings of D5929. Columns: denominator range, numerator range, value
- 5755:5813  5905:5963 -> 1.04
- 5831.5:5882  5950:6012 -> 1.05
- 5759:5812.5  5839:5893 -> 0.98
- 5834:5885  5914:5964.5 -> 1.04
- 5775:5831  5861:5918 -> 0.94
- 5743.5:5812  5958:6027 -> 1.07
